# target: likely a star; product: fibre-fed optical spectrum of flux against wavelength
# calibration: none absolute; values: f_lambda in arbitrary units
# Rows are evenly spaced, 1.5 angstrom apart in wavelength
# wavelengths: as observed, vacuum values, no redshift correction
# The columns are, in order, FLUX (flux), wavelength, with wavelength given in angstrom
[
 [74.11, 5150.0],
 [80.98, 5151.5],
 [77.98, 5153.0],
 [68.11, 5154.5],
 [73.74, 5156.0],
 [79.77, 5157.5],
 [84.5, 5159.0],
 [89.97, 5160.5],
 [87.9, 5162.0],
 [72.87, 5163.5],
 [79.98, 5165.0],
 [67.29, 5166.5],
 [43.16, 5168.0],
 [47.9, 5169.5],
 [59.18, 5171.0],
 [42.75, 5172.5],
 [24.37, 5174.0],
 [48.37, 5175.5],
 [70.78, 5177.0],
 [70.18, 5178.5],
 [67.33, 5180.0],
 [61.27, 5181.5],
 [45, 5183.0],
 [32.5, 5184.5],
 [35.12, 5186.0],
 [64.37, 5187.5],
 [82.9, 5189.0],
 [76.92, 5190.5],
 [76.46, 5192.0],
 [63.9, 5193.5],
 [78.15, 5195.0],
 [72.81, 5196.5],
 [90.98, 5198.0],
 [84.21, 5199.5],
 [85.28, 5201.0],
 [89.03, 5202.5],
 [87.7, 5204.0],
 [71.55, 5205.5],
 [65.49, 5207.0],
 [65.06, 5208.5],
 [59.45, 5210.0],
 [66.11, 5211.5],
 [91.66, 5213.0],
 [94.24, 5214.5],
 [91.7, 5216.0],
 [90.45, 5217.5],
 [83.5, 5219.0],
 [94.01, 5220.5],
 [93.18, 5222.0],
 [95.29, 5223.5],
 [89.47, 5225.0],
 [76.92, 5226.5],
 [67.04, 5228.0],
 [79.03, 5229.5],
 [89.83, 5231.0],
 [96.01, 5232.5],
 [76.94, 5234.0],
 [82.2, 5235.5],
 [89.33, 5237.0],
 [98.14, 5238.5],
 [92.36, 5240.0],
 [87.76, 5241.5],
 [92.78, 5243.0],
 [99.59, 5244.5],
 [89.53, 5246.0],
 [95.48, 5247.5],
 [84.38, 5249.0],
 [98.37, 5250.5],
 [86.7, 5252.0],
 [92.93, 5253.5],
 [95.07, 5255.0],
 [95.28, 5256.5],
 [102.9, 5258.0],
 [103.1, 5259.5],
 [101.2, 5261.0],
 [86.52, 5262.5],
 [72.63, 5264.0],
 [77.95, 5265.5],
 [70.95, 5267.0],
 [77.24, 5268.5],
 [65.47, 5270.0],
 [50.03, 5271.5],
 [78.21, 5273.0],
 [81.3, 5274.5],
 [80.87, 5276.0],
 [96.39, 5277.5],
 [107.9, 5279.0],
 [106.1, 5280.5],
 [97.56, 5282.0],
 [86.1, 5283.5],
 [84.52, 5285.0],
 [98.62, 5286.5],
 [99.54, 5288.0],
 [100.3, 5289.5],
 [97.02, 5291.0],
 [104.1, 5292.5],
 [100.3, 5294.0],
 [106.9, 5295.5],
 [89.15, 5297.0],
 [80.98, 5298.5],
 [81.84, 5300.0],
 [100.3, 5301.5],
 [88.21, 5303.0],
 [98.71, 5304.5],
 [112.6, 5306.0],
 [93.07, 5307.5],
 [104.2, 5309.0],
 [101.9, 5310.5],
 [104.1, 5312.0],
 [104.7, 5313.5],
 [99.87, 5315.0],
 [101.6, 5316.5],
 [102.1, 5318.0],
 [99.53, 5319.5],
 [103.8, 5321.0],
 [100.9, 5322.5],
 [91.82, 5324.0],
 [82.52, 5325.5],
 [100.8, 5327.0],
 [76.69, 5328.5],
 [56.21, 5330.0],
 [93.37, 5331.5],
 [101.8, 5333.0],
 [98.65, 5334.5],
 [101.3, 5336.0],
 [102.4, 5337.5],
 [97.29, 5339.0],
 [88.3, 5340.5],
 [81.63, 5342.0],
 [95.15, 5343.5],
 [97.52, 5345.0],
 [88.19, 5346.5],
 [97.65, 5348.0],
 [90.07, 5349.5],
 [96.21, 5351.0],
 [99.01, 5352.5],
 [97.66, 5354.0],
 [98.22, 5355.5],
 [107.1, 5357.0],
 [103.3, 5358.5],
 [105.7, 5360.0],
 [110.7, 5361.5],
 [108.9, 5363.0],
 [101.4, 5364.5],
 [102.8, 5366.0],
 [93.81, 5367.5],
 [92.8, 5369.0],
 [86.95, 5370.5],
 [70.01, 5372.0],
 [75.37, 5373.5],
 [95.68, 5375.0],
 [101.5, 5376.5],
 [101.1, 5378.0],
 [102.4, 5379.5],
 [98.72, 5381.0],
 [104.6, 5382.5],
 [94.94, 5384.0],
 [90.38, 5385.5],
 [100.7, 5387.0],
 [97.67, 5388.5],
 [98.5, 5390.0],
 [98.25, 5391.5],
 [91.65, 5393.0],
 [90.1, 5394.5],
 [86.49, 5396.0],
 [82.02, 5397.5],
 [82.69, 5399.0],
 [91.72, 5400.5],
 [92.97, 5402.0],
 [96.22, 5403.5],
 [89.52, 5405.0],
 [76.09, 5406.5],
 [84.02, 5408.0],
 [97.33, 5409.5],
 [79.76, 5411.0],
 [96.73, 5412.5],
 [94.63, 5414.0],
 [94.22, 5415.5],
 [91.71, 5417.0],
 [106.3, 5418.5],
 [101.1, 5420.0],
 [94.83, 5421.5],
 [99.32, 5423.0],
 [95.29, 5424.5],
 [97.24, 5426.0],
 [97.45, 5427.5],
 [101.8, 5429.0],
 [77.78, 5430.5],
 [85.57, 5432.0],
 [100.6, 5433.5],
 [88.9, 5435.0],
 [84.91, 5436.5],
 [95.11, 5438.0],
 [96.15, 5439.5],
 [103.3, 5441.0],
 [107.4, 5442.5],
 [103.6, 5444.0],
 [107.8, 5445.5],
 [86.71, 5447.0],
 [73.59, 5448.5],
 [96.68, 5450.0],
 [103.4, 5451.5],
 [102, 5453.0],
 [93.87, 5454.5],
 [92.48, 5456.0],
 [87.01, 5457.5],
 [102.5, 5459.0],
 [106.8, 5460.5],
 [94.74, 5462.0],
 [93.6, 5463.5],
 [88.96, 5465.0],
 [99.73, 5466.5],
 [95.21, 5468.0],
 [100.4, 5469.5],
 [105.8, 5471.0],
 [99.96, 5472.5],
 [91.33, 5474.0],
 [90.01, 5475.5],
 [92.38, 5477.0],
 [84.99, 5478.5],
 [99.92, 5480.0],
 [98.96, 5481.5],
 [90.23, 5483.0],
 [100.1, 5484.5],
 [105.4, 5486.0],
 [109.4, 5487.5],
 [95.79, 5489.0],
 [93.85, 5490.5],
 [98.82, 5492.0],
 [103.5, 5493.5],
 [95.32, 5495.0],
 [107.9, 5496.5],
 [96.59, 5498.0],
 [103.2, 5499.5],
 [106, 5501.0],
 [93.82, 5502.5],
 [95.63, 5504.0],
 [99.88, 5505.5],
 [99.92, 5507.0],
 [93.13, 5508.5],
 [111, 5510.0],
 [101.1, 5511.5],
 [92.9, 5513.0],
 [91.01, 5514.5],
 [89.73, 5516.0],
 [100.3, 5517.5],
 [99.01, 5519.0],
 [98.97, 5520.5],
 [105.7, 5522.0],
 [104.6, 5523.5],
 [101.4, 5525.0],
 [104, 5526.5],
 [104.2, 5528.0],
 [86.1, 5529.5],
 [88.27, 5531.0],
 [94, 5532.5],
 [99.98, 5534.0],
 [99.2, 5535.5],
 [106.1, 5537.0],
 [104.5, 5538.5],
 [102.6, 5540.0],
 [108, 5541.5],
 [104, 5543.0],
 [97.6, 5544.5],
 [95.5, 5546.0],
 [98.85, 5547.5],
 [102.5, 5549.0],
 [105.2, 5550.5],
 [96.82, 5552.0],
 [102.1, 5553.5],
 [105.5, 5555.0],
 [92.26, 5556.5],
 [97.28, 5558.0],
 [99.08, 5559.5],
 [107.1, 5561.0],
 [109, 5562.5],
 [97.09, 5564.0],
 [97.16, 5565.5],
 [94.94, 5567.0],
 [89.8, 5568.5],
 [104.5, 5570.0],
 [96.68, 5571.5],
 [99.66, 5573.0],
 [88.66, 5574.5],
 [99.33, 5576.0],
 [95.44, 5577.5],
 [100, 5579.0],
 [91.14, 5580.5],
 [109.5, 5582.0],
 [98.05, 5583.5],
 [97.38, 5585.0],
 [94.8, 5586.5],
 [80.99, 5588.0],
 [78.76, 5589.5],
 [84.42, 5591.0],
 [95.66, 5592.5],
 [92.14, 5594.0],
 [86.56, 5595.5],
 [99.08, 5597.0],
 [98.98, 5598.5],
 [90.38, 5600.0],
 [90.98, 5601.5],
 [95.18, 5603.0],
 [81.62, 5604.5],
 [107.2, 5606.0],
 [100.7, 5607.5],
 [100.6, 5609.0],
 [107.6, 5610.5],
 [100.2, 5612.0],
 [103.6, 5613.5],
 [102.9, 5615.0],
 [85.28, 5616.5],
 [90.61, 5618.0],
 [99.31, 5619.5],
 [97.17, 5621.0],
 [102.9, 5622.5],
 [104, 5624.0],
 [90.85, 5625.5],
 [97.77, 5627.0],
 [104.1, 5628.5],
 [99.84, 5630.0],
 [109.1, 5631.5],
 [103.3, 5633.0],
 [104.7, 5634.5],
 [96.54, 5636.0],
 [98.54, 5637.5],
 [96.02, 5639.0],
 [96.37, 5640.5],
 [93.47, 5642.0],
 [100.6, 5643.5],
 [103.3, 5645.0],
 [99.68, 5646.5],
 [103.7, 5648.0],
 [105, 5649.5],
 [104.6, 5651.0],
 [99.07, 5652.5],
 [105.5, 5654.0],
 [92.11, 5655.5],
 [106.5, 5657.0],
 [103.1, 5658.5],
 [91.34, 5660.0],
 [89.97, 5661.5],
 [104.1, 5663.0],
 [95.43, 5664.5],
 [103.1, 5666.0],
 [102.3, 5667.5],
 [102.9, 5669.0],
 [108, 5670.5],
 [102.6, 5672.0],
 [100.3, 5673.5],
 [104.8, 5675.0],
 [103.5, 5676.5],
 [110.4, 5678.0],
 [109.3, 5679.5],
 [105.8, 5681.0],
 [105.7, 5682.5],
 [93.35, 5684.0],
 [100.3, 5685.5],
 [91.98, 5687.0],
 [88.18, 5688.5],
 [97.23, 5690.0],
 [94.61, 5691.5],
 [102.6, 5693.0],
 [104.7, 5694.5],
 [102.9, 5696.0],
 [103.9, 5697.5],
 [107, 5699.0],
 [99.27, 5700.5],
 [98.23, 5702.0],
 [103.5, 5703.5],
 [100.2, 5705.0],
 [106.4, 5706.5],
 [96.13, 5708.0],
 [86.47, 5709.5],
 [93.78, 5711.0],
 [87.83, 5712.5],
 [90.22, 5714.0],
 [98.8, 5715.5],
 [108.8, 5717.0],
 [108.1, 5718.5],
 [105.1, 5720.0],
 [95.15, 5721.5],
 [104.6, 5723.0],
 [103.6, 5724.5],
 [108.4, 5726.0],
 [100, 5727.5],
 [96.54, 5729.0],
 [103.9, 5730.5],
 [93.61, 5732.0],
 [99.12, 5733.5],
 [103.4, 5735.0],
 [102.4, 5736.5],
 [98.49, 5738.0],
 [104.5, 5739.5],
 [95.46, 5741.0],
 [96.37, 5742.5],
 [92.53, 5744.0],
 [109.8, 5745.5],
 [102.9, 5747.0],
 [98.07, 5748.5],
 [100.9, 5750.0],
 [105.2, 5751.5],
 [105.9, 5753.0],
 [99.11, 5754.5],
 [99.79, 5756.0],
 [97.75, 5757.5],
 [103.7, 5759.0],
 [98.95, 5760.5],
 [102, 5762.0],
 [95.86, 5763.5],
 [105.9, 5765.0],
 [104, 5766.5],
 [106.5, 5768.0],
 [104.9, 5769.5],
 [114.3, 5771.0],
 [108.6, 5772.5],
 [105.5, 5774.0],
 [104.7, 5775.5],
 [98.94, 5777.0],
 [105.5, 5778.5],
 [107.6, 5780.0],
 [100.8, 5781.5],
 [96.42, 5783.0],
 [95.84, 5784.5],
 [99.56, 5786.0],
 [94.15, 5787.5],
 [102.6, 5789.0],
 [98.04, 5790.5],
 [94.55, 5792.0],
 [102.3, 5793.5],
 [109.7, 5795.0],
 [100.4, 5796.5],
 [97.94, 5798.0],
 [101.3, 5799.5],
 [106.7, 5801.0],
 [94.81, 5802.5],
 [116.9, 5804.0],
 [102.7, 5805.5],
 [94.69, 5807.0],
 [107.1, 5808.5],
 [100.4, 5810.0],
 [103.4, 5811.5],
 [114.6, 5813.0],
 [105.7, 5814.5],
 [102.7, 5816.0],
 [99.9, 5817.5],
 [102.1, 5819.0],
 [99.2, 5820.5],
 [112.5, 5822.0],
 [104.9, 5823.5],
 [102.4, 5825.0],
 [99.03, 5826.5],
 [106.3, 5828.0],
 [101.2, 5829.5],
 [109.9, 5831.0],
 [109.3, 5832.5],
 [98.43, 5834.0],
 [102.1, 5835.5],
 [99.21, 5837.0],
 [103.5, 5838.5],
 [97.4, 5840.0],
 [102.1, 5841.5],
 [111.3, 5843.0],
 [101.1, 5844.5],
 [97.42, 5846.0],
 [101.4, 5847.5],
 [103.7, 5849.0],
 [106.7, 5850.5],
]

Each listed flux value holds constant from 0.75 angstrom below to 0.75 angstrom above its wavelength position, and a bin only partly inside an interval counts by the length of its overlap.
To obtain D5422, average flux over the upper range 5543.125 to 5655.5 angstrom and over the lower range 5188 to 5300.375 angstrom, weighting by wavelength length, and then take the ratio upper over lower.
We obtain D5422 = 1.13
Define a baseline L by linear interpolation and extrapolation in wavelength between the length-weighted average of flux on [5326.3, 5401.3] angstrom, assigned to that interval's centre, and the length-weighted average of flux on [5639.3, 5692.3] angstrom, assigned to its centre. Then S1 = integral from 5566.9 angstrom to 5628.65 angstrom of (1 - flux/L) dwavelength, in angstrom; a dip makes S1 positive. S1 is 2.04 angstrom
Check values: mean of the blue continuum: 94.5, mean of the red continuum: 100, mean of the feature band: 95.9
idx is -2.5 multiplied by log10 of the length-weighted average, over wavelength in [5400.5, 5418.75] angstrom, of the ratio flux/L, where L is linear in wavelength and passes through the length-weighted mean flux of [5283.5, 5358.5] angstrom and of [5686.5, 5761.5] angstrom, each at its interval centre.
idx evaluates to 0.06 mag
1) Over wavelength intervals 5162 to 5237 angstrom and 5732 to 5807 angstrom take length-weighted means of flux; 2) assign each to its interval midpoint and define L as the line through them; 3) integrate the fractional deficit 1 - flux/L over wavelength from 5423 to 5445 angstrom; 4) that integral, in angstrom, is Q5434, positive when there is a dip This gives -2.9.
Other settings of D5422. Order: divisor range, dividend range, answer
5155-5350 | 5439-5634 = 1.16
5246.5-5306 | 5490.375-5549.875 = 1.10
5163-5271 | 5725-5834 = 1.32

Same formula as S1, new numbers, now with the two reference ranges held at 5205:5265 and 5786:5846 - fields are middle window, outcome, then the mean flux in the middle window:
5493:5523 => -1.5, 99.2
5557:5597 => 0.3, 95.6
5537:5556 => -1.3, 102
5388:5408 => 0.3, 90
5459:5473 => -0.8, 98.5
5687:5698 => 0.1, 98.6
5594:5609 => 0.4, 94.7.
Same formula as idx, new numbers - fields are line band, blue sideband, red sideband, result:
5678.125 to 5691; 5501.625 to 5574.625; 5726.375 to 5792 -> 0.01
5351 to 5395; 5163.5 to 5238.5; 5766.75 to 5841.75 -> -0.19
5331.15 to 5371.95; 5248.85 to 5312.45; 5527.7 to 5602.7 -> -0.05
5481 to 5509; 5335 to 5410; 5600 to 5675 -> -0.03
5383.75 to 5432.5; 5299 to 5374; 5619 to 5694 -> 0.05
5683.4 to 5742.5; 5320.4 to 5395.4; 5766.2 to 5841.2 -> 0.02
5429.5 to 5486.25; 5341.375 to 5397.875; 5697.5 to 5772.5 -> 0.02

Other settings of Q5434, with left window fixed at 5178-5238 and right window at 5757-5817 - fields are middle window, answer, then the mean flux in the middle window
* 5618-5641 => -1.0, 99.8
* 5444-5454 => -0.9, 95.6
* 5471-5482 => -0.7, 94.6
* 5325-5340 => -1.6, 91.2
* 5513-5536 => -1.7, 97.6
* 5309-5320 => -2.8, 102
